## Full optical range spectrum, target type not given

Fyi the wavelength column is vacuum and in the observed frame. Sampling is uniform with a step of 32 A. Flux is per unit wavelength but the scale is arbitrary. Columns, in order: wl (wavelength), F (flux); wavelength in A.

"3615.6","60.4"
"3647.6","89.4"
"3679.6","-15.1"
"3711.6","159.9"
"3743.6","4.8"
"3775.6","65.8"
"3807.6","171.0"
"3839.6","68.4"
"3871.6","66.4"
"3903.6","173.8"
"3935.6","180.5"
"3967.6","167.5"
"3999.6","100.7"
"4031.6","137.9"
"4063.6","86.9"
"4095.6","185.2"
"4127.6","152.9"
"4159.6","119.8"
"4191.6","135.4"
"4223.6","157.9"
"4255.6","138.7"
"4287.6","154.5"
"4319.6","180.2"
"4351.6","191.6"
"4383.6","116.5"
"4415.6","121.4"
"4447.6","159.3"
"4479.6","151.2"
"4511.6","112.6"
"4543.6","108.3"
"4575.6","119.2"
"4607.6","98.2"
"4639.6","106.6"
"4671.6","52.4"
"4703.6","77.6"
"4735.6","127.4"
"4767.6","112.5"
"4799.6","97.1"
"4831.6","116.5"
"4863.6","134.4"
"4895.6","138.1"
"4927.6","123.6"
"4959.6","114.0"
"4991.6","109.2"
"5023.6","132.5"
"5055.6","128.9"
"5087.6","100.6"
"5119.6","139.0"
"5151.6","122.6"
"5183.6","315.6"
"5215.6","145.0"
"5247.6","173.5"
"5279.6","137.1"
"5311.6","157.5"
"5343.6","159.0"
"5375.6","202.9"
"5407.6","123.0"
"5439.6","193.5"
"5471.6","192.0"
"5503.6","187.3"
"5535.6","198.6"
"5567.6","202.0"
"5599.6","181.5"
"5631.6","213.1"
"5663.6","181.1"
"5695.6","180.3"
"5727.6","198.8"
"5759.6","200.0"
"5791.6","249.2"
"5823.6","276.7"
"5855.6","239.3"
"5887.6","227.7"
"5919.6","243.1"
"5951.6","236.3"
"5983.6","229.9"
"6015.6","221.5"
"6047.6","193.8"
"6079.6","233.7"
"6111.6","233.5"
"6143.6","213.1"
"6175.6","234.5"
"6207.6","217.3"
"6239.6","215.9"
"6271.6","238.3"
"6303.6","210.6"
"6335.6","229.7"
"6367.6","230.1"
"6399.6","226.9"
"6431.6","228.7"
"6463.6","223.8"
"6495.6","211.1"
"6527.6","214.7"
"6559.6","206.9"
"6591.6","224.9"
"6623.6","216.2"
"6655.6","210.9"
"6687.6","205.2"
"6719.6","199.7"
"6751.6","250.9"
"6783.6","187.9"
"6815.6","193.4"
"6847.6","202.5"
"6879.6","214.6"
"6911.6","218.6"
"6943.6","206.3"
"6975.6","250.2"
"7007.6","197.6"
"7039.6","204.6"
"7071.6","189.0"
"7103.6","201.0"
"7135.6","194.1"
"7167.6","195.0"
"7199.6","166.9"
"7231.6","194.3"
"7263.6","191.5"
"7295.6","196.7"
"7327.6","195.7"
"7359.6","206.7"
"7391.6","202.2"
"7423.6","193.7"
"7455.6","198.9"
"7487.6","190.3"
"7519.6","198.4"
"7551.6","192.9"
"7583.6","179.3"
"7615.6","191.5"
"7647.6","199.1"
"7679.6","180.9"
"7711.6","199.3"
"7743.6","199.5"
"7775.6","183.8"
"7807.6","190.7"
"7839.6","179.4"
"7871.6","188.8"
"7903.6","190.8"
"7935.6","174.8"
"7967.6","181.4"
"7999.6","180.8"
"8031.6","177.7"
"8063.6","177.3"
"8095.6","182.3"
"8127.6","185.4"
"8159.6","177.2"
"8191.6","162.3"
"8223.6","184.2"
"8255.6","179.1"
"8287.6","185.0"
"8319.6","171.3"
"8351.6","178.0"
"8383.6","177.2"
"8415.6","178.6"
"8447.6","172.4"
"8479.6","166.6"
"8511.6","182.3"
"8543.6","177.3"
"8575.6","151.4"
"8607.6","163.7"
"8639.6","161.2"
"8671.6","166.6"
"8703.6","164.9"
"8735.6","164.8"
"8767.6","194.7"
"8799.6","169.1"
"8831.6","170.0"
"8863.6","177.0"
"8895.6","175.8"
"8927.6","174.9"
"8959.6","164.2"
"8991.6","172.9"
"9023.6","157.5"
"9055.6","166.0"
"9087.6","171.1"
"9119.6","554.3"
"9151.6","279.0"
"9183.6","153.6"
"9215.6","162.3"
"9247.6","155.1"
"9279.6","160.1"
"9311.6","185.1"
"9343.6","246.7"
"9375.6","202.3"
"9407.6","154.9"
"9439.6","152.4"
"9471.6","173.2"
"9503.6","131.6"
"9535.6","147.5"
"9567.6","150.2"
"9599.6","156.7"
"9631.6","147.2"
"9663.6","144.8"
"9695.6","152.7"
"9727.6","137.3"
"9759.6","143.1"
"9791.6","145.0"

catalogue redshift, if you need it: 0.390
